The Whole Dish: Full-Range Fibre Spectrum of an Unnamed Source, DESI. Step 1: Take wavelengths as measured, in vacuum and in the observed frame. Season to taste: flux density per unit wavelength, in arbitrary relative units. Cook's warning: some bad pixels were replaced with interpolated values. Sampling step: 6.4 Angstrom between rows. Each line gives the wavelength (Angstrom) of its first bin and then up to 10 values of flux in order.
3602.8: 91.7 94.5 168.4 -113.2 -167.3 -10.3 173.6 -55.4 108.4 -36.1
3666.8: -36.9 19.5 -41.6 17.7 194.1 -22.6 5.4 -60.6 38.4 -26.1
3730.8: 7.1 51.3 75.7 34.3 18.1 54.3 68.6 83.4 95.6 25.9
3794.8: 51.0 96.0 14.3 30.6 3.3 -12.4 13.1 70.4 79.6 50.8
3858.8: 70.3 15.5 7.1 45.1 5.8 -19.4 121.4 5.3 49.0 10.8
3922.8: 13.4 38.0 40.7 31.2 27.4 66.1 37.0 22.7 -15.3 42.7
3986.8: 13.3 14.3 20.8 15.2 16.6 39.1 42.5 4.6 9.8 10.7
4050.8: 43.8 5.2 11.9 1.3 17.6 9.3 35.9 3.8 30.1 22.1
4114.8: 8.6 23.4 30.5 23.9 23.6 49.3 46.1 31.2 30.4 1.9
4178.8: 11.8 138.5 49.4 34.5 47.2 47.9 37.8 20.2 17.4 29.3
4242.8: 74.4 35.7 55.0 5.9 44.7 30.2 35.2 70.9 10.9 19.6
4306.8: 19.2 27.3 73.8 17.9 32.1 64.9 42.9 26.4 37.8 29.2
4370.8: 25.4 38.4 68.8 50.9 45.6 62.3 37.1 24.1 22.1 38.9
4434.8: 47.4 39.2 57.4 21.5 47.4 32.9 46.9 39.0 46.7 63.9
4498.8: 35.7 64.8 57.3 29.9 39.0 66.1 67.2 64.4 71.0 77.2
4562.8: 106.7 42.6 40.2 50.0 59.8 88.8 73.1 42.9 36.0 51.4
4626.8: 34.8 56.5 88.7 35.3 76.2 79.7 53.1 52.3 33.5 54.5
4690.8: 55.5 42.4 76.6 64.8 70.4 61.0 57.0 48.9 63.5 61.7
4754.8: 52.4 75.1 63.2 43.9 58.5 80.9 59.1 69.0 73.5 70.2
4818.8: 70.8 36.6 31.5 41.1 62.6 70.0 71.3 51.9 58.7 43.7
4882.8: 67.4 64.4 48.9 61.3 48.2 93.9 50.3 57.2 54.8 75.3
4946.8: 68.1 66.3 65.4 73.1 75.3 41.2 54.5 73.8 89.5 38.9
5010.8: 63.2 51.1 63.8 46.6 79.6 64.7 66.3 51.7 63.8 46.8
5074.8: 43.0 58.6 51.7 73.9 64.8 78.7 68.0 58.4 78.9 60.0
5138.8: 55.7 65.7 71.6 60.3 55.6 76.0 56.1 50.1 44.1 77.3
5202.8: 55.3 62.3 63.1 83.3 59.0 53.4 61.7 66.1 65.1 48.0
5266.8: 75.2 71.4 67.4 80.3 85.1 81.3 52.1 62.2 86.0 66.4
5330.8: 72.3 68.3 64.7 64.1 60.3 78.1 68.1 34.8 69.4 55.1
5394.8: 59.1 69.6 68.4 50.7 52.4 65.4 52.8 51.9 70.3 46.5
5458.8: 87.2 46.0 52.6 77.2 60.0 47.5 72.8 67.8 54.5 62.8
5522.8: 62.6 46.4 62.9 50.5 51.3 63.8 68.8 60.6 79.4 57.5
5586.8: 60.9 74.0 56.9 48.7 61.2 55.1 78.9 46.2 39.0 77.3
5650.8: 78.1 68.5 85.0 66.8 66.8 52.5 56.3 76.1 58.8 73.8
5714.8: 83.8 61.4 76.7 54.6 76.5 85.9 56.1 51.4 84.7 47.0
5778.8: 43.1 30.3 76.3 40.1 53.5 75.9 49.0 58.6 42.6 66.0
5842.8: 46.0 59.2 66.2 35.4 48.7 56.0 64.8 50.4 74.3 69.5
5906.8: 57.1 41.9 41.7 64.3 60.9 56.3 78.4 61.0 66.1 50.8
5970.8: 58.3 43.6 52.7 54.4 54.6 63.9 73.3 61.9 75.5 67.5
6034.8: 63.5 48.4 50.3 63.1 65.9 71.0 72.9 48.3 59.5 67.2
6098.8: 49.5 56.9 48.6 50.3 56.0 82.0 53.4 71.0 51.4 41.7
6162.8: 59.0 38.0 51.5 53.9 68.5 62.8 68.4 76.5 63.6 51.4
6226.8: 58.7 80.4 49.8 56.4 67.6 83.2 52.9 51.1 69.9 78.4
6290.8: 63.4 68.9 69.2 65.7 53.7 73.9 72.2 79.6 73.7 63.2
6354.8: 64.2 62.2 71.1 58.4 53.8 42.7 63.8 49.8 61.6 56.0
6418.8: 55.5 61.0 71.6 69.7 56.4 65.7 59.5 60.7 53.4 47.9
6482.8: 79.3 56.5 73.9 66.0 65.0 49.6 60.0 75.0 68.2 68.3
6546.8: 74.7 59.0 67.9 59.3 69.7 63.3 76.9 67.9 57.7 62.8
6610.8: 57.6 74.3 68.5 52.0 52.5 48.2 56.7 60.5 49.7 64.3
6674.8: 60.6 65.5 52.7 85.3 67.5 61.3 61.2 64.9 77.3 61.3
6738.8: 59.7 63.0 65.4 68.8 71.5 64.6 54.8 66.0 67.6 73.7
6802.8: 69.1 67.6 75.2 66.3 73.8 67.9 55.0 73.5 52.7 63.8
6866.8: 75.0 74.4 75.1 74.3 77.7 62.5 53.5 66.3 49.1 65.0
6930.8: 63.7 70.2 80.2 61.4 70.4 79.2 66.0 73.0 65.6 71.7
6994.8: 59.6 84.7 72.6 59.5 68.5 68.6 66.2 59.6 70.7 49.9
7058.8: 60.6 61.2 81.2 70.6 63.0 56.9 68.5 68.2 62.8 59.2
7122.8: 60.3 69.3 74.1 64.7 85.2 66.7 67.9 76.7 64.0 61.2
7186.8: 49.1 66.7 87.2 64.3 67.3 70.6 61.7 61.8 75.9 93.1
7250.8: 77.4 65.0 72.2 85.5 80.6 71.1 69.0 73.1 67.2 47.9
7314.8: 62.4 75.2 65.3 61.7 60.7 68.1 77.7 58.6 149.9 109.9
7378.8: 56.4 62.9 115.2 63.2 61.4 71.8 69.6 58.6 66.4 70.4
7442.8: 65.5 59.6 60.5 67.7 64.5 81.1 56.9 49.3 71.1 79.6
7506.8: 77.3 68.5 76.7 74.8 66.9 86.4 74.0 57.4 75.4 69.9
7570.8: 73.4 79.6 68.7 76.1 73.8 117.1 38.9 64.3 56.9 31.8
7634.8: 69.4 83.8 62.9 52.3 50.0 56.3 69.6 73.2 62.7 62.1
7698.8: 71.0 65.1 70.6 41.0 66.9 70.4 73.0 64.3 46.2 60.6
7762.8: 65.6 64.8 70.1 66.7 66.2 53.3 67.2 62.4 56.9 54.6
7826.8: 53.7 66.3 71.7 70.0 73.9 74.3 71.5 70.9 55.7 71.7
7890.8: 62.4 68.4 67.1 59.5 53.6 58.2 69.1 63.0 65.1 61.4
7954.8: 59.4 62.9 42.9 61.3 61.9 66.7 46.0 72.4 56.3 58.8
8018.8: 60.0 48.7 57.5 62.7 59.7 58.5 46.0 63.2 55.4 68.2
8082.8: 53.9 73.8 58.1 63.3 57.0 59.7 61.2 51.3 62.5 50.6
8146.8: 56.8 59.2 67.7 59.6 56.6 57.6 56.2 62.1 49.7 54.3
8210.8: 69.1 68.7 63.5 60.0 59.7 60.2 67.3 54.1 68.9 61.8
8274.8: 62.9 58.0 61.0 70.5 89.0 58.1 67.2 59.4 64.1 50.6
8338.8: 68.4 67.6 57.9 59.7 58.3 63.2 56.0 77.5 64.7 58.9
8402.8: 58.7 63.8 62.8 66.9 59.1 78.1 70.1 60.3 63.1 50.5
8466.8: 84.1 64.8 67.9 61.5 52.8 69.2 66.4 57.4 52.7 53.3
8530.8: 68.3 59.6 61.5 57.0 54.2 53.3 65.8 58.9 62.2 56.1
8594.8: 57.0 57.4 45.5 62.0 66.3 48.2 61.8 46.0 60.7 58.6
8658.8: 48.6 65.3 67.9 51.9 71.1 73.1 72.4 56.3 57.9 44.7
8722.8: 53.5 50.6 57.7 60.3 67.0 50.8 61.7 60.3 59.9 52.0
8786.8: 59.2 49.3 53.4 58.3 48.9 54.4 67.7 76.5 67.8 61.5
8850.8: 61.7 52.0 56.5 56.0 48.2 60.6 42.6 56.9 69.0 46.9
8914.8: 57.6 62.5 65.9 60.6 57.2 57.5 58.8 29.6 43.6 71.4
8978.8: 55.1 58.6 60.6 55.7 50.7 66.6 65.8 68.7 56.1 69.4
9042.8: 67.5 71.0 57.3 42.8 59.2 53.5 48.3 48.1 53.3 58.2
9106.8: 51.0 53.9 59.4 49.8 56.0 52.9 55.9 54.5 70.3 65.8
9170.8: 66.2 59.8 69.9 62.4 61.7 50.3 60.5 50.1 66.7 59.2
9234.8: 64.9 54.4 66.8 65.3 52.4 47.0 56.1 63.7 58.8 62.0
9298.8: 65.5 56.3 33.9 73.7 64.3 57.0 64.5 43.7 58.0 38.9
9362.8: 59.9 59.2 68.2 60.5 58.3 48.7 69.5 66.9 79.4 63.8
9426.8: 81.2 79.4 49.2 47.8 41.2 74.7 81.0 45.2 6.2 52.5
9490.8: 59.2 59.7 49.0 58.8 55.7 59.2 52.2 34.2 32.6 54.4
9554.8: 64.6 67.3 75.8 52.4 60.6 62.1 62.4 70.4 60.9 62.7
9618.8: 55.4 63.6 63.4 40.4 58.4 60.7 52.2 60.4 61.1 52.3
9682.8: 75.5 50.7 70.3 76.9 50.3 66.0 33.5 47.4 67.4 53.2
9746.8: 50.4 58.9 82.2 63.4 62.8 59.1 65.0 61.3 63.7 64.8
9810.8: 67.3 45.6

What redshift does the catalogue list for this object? 0.12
